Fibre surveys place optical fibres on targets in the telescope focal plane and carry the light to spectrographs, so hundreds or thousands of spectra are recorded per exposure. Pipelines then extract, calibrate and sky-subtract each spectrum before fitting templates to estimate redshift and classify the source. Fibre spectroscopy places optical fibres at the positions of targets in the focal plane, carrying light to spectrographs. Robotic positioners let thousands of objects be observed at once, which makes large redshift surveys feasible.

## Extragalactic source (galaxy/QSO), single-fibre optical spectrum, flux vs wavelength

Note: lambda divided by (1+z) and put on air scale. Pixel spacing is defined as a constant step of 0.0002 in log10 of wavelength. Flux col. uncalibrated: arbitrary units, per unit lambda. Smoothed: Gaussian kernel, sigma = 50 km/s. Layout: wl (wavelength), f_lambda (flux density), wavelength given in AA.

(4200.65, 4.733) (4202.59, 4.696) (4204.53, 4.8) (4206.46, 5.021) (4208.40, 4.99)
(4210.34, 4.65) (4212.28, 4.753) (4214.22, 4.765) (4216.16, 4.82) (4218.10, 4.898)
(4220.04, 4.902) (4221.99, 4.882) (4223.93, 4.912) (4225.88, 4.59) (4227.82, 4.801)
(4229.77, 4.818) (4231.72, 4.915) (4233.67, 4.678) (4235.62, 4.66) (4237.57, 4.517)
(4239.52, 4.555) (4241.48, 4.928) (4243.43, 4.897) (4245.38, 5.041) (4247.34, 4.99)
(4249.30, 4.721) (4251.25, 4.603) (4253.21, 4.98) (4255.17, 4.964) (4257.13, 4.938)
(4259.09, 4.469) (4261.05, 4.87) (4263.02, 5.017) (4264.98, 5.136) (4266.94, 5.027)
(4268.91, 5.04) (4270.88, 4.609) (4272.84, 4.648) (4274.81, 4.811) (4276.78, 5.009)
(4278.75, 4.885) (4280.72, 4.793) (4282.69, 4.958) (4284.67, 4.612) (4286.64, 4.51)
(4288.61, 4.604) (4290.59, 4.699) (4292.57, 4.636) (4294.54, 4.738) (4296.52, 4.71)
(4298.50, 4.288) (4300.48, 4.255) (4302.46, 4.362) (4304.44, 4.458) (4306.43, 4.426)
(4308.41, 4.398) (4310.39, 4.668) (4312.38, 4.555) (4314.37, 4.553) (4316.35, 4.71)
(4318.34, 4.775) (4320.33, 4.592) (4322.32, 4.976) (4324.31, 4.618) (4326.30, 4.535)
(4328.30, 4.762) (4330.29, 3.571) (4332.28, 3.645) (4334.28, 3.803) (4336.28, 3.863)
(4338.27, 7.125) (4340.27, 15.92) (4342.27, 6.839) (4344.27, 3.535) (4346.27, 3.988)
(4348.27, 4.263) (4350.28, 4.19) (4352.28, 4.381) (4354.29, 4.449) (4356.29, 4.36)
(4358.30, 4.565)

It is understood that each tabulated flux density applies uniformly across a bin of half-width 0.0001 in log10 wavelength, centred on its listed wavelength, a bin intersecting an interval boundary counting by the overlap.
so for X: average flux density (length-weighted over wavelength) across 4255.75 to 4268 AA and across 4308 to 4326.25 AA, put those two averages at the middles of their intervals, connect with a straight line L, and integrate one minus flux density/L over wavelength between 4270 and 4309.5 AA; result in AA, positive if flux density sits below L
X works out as 1.34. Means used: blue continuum 4.91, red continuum 4.65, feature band 4.62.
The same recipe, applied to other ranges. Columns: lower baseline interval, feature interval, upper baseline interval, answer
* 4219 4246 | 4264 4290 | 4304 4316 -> -1.0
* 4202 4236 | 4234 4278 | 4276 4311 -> -1.2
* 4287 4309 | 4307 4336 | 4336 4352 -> 5.0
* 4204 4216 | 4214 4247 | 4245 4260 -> 0.2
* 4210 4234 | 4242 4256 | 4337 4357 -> 0.4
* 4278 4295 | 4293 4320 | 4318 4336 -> -0.1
